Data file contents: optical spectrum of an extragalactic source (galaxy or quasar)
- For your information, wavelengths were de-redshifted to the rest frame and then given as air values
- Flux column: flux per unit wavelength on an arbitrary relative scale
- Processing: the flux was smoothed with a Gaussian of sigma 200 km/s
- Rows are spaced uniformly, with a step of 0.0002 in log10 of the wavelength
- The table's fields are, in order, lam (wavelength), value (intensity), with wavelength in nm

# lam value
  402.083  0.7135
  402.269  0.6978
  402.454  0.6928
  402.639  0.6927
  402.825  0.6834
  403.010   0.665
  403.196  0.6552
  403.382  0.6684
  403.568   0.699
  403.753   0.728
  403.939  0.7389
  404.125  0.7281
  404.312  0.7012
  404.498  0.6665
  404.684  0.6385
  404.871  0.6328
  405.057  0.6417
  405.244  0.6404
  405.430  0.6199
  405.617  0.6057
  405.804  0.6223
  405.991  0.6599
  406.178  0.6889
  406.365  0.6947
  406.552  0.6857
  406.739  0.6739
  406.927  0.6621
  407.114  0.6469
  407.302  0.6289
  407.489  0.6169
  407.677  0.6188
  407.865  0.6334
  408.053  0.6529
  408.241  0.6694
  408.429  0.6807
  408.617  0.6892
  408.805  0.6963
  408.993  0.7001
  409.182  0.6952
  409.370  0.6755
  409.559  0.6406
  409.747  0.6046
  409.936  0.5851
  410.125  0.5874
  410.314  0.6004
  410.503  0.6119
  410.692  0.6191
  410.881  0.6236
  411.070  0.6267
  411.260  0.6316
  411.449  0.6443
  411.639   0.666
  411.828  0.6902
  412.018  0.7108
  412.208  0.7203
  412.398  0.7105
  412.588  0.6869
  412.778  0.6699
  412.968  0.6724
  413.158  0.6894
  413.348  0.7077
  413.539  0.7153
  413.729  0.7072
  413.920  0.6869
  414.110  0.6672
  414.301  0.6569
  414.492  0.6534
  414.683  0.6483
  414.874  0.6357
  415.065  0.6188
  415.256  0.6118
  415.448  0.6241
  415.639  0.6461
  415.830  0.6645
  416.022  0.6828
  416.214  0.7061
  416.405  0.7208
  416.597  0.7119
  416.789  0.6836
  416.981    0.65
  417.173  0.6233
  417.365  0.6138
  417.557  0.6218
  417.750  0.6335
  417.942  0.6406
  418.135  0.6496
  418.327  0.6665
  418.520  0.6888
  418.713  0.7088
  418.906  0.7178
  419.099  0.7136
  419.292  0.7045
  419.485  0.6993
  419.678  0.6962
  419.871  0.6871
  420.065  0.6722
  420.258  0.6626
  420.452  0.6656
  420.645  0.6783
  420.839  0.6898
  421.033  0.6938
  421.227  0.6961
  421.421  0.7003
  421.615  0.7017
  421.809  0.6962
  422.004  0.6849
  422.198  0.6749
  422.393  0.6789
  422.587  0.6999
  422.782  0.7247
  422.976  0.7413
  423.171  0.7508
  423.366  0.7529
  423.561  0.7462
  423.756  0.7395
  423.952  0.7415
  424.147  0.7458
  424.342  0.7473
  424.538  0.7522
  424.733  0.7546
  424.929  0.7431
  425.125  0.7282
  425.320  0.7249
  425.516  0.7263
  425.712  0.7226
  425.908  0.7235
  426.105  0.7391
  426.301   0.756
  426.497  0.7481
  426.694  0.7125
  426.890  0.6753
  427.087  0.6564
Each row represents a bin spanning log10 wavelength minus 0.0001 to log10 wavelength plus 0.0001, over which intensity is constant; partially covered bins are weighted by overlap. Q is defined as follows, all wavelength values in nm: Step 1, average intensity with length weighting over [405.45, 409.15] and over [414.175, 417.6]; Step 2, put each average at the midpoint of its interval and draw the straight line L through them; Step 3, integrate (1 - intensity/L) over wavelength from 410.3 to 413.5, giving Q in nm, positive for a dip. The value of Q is -0.05 nm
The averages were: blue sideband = 0.659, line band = 0.666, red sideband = 0.655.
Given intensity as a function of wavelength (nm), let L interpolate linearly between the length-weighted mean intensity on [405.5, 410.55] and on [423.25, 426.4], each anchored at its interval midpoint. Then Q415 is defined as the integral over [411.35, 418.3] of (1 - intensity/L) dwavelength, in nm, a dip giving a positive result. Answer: 0.18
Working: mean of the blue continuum 0.649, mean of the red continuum 0.74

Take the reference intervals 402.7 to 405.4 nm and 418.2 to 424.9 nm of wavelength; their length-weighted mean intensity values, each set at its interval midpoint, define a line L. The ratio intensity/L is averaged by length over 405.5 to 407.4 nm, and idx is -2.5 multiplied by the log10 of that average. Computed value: 0.04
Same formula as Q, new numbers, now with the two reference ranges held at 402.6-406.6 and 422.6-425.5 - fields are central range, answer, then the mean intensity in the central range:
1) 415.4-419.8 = 0.27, 0.673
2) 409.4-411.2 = 0.20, 0.614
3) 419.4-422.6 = 0.19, 0.687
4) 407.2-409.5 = 0.07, 0.663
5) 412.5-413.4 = 0.02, 0.685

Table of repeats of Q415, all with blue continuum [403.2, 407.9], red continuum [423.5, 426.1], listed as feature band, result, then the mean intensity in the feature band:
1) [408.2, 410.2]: 0.056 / 0.657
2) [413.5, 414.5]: 0.019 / 0.682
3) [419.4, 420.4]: 0.050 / 0.682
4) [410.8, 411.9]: 0.061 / 0.647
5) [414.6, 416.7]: 0.122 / 0.661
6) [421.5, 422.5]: 0.054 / 0.688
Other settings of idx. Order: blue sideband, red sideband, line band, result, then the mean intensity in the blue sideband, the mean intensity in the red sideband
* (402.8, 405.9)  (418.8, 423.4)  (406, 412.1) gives 0.039 mag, 0.666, 0.699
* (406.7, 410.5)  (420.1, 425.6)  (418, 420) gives 0.008 mag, 0.647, 0.715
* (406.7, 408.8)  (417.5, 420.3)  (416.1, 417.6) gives 0.009 mag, 0.653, 0.679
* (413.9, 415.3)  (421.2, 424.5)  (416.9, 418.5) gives 0.057 mag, 0.647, 0.72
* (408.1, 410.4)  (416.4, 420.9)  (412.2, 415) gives -0.029 mag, 0.652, 0.674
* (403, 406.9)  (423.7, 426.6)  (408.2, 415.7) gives 0.054 mag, 0.669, 0.739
